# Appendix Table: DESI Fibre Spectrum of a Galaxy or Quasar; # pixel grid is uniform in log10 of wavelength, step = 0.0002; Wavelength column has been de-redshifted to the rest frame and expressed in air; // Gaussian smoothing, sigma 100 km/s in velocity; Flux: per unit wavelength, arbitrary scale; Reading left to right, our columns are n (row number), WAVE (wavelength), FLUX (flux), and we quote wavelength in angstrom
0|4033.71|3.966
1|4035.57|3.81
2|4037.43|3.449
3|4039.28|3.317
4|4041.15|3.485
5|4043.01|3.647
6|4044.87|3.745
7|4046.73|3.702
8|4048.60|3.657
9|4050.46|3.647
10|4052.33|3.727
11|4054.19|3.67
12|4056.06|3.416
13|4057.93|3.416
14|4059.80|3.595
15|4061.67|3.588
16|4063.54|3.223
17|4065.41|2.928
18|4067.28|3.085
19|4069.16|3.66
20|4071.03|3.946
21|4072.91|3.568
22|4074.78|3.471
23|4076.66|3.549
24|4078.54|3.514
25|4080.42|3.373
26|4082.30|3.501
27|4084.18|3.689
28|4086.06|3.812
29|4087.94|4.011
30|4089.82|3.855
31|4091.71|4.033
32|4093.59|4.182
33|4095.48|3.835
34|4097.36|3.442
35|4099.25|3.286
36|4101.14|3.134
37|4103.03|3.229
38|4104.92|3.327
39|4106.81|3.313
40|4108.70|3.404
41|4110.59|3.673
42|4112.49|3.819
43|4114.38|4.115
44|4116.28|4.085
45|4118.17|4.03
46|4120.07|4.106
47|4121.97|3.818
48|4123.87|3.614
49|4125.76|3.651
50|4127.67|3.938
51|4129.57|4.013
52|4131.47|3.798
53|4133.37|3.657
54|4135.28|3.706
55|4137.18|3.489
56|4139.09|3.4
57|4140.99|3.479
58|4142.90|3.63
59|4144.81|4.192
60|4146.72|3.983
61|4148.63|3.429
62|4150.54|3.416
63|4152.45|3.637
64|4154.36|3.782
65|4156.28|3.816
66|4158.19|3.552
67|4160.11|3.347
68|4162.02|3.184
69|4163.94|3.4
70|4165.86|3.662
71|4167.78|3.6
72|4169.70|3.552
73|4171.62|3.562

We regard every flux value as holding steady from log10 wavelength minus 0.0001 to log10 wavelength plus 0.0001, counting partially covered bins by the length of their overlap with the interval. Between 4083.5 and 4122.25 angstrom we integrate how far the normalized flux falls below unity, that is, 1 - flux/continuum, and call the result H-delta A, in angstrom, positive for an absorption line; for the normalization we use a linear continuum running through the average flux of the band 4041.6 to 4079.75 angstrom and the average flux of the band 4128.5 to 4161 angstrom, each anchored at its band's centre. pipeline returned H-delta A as -1.29 angstrom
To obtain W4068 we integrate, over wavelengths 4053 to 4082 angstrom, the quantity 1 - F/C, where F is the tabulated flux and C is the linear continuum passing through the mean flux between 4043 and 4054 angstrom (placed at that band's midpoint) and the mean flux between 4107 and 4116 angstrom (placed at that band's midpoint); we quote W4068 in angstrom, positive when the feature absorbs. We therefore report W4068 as 1.8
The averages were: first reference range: 3.69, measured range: 3.47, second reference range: 3.74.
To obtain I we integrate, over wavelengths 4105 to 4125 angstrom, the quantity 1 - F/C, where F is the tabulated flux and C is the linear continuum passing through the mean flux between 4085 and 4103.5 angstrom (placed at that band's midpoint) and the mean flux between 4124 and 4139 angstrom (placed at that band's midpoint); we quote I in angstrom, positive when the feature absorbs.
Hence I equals -0.4 angstrom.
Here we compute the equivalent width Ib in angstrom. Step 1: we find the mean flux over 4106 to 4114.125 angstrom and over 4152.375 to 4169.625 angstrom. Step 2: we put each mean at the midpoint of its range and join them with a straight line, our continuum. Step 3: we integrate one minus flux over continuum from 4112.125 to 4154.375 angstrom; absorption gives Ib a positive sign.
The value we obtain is -2.3 angstrom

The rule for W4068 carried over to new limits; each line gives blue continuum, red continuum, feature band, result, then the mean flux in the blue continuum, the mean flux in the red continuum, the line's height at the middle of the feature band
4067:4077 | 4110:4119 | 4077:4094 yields -0.3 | 3.58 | 3.95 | 3.7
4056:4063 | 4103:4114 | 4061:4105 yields -0.6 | 3.5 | 3.51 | 3.51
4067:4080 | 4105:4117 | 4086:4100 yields -0.7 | 3.56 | 3.7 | 3.63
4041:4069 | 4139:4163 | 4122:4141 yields -0.5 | 3.51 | 3.61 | 3.59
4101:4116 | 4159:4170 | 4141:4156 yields -1.0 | 3.55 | 3.45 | 3.48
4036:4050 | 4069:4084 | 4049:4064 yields 0.1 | 3.58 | 3.57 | 3.58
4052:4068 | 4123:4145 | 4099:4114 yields 0.7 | 3.4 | 3.7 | 3.59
